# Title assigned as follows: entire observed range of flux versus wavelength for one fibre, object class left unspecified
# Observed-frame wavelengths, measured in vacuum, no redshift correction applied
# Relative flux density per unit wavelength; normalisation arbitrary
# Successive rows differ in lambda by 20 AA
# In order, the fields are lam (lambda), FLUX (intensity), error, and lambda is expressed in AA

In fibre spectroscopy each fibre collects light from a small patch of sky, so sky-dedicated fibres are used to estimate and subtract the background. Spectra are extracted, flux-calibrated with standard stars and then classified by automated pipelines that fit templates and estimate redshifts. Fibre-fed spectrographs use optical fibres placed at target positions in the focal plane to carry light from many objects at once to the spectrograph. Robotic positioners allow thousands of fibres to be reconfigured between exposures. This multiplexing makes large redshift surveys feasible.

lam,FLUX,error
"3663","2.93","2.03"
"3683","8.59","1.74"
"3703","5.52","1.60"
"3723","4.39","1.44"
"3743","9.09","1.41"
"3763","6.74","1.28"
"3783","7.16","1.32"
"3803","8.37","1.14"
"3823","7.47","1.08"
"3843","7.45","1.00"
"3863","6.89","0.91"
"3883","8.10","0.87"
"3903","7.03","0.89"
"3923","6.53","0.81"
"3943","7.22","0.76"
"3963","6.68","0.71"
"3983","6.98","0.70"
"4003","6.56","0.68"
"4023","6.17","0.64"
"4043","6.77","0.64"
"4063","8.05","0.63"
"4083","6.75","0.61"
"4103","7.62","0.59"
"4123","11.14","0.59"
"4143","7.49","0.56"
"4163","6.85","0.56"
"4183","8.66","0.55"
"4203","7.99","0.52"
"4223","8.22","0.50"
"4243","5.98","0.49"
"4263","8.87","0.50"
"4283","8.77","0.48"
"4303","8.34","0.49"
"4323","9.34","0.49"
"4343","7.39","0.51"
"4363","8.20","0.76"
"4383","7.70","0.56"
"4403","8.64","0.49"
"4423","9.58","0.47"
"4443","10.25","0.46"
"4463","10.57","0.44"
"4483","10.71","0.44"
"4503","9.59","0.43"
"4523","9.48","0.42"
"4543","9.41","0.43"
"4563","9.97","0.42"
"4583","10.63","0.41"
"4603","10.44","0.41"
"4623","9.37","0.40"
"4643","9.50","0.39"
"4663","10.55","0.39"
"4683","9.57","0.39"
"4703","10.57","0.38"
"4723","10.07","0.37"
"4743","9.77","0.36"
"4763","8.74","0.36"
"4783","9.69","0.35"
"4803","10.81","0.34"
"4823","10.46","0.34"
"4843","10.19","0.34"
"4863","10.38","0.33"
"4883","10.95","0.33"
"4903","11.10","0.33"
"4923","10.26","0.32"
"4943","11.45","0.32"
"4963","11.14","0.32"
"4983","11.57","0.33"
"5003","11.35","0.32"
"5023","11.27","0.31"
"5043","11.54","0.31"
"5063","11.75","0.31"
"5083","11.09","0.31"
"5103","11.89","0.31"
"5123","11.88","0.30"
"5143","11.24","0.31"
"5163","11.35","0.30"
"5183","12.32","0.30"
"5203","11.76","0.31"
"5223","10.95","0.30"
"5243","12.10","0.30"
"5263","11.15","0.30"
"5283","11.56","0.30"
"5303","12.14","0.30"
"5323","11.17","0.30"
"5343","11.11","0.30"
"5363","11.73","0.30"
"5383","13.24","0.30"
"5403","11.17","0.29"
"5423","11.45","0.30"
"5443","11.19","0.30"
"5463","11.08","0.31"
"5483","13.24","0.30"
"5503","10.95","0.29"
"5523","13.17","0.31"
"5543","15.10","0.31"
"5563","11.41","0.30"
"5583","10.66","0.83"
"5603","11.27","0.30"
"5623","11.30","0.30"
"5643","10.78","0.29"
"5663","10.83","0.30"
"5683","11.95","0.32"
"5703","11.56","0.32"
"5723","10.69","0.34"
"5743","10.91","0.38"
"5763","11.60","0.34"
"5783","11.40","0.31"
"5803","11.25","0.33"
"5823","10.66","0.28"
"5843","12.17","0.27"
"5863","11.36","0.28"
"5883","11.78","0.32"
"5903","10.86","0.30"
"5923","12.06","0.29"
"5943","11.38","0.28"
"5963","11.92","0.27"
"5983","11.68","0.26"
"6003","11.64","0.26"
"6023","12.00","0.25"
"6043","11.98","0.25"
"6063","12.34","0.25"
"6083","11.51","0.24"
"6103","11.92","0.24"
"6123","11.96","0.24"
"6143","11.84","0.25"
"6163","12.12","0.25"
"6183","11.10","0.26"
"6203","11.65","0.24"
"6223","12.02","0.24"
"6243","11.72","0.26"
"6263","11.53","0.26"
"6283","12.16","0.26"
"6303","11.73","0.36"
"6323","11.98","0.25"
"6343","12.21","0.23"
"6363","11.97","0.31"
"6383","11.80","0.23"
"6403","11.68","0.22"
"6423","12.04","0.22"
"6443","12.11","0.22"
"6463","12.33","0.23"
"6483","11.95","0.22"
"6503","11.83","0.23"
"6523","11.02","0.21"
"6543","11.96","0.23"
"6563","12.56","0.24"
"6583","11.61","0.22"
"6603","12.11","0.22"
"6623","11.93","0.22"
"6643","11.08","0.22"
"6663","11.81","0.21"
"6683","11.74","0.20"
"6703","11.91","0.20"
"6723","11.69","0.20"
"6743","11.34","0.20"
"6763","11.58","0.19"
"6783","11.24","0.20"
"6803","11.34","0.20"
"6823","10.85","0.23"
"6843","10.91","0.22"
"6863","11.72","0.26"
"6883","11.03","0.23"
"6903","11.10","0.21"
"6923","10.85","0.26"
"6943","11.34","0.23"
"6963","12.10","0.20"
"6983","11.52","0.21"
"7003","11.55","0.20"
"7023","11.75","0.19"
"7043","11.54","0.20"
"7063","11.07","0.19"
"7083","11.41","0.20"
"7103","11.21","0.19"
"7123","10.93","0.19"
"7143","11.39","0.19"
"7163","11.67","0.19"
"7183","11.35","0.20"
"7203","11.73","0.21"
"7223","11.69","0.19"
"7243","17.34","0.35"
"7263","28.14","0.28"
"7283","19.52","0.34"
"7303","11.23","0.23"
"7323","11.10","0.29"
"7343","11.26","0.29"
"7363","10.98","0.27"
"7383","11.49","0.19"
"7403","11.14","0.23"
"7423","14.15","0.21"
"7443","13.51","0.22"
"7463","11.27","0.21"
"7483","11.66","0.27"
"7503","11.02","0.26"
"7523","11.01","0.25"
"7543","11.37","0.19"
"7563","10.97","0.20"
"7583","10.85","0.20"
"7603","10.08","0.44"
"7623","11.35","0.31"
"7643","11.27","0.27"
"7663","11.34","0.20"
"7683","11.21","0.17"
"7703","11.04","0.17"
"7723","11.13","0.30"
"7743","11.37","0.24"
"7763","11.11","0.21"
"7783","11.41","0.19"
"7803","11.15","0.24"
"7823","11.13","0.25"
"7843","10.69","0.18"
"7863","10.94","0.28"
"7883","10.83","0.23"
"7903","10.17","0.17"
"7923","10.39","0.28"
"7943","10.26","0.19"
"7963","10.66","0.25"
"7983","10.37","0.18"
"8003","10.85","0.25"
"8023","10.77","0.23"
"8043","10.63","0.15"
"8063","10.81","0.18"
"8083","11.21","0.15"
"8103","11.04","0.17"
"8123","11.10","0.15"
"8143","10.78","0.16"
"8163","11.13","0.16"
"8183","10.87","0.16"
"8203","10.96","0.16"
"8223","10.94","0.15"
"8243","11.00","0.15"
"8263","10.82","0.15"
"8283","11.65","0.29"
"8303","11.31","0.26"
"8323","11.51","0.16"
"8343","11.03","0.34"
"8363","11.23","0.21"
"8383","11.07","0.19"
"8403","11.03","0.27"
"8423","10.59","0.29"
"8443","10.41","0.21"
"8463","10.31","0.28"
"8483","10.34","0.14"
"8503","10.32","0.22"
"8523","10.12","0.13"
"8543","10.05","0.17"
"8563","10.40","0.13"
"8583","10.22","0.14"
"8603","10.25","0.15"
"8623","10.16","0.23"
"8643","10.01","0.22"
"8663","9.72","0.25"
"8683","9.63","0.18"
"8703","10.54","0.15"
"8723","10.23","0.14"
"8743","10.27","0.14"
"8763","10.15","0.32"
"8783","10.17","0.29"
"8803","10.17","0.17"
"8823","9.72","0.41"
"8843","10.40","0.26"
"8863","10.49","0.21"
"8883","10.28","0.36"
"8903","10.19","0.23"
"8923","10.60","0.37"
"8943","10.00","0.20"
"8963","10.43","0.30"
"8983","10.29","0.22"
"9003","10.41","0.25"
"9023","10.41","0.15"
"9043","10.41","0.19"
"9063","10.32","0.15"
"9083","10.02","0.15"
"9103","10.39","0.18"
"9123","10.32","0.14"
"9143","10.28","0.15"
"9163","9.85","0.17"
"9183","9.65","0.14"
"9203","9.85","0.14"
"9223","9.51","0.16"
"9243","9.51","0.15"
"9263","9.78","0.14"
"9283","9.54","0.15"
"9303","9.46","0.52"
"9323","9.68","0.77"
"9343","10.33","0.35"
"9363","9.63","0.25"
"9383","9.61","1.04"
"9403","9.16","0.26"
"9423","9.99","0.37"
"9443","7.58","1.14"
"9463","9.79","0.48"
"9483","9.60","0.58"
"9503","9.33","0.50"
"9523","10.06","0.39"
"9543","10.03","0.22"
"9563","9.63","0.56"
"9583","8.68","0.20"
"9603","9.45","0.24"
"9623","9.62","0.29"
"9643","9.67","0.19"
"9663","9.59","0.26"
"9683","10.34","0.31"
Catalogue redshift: 0.11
